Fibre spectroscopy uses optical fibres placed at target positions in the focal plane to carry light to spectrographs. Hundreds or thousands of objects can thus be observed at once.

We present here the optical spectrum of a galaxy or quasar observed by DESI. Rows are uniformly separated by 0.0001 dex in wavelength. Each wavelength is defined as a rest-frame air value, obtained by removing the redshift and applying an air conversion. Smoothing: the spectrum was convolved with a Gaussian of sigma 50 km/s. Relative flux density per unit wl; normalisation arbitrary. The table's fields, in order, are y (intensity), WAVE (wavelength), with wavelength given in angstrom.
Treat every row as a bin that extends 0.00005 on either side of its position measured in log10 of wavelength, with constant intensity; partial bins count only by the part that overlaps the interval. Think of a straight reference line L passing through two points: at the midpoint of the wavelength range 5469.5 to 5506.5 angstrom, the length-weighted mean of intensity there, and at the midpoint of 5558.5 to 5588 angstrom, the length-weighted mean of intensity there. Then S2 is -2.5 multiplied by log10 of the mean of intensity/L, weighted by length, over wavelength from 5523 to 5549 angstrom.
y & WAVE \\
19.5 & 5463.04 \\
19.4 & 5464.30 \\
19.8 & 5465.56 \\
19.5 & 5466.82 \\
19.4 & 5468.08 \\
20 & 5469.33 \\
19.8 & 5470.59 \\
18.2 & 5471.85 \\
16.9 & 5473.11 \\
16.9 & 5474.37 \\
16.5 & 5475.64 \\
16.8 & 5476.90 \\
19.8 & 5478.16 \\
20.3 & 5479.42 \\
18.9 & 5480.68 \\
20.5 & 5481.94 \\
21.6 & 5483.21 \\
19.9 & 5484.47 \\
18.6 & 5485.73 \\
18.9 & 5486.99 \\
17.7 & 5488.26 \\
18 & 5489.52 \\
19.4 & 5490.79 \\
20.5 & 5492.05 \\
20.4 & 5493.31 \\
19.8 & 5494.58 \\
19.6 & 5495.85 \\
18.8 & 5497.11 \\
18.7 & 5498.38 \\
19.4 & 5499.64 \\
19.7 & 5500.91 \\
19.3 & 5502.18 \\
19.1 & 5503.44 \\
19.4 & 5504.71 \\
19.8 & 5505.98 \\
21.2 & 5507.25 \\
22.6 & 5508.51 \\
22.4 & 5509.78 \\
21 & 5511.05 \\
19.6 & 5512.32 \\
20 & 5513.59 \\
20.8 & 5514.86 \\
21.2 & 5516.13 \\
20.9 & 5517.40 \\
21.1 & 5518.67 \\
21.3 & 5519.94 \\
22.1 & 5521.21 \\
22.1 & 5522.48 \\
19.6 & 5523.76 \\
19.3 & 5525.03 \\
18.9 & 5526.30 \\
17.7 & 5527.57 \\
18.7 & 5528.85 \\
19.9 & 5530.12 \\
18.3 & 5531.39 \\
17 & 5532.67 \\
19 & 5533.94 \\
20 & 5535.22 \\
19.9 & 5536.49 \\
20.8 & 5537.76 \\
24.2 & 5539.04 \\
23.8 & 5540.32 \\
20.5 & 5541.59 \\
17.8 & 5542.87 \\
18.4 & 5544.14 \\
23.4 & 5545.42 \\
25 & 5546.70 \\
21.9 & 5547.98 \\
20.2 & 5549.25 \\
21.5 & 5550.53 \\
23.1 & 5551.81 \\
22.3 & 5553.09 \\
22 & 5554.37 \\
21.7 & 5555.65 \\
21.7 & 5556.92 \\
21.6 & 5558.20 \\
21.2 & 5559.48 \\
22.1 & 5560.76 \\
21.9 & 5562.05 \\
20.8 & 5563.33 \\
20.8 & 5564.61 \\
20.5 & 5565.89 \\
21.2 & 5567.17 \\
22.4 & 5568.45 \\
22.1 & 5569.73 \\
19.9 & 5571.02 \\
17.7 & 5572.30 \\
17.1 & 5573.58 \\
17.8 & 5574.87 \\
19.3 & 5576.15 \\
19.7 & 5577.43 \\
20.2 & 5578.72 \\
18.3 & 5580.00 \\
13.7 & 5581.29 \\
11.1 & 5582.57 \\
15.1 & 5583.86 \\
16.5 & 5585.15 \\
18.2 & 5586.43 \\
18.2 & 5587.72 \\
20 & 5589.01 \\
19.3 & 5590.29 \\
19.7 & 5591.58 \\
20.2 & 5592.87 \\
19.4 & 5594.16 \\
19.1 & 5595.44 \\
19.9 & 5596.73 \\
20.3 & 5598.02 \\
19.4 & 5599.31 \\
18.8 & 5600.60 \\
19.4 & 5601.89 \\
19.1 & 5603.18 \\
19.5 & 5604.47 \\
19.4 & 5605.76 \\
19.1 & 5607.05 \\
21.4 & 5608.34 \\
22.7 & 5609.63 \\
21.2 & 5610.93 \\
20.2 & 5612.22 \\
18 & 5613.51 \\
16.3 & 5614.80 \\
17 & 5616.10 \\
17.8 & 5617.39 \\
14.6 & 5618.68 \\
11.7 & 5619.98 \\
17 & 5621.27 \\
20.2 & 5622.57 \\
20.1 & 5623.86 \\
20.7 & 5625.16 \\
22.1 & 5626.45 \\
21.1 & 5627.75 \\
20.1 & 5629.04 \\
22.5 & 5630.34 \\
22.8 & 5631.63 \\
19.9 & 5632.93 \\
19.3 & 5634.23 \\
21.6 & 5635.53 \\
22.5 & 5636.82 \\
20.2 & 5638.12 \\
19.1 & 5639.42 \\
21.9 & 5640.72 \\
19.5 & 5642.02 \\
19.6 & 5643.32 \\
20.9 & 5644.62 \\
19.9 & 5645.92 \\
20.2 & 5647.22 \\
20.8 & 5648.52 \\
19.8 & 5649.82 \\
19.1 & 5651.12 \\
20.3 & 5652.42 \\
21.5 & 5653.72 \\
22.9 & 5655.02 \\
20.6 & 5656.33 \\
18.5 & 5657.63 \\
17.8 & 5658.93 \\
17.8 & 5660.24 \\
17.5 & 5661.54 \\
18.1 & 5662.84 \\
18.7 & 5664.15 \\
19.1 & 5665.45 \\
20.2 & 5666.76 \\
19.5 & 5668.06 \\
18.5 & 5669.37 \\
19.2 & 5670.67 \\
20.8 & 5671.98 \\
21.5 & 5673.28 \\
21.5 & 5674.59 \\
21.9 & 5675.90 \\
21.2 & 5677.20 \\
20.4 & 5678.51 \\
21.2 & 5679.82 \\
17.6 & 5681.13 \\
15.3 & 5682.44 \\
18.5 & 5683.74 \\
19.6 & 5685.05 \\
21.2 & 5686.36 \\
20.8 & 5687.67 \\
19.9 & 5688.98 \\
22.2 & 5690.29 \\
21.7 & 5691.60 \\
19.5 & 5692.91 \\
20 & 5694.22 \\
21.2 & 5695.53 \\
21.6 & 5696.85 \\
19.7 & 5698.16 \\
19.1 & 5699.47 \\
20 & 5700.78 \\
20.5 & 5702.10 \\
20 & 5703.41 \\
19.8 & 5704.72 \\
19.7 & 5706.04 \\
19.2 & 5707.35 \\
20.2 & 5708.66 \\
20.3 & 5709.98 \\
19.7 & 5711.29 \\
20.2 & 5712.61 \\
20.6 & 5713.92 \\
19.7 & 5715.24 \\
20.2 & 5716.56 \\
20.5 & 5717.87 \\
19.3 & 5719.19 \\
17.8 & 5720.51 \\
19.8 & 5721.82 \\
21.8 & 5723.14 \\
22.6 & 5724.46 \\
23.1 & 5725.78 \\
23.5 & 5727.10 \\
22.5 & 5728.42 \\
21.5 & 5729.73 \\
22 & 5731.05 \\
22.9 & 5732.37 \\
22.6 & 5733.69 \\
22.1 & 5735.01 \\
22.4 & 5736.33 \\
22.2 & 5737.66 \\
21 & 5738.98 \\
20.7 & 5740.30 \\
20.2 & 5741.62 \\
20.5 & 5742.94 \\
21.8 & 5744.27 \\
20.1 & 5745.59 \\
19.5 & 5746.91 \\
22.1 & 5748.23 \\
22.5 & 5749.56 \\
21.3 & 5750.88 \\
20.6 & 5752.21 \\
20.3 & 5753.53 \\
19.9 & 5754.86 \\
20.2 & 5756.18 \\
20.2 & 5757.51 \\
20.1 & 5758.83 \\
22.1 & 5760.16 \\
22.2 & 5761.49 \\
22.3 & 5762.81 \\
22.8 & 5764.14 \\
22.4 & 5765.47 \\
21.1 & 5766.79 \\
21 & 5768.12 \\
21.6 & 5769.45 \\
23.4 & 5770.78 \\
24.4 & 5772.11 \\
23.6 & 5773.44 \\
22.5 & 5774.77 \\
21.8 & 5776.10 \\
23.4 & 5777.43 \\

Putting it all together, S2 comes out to -0.07 mag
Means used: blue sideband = 19.1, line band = 20.2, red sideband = 19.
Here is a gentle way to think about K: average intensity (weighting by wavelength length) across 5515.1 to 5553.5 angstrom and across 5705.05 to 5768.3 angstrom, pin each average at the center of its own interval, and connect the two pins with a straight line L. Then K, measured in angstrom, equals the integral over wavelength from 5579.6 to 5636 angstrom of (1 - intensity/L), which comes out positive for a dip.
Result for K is 5.1 angstrom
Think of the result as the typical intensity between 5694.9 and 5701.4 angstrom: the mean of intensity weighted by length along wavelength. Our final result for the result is 20.3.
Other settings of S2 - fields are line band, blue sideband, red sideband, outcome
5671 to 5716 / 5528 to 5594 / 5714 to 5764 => 0.04 mag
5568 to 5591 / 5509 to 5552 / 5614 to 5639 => 0.11 mag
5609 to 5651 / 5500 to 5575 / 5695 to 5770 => 0.06 mag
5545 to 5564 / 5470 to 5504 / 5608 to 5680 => -0.14 mag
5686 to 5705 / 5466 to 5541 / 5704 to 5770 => 0.02 mag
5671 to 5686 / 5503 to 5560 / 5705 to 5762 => 0.05 mag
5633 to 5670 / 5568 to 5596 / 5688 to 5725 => -0.02 mag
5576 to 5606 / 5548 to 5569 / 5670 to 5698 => 0.15 mag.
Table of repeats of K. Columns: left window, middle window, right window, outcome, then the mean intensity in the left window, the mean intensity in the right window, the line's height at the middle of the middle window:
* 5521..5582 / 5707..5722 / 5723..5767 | 1.1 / 20.4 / 21.6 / 21.4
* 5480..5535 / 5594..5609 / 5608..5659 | 0.2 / 19.8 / 19.9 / 19.8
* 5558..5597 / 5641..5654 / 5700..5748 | -0.1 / 19.2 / 20.9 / 20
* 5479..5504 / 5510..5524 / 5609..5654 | -1.0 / 19.5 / 19.8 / 19.5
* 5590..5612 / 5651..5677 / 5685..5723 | 0.4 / 19.9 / 20.2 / 20.1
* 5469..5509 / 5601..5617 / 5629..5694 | 0.4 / 19.3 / 20.1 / 19.8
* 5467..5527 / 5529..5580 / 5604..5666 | -2.6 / 19.7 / 19.6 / 19.7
